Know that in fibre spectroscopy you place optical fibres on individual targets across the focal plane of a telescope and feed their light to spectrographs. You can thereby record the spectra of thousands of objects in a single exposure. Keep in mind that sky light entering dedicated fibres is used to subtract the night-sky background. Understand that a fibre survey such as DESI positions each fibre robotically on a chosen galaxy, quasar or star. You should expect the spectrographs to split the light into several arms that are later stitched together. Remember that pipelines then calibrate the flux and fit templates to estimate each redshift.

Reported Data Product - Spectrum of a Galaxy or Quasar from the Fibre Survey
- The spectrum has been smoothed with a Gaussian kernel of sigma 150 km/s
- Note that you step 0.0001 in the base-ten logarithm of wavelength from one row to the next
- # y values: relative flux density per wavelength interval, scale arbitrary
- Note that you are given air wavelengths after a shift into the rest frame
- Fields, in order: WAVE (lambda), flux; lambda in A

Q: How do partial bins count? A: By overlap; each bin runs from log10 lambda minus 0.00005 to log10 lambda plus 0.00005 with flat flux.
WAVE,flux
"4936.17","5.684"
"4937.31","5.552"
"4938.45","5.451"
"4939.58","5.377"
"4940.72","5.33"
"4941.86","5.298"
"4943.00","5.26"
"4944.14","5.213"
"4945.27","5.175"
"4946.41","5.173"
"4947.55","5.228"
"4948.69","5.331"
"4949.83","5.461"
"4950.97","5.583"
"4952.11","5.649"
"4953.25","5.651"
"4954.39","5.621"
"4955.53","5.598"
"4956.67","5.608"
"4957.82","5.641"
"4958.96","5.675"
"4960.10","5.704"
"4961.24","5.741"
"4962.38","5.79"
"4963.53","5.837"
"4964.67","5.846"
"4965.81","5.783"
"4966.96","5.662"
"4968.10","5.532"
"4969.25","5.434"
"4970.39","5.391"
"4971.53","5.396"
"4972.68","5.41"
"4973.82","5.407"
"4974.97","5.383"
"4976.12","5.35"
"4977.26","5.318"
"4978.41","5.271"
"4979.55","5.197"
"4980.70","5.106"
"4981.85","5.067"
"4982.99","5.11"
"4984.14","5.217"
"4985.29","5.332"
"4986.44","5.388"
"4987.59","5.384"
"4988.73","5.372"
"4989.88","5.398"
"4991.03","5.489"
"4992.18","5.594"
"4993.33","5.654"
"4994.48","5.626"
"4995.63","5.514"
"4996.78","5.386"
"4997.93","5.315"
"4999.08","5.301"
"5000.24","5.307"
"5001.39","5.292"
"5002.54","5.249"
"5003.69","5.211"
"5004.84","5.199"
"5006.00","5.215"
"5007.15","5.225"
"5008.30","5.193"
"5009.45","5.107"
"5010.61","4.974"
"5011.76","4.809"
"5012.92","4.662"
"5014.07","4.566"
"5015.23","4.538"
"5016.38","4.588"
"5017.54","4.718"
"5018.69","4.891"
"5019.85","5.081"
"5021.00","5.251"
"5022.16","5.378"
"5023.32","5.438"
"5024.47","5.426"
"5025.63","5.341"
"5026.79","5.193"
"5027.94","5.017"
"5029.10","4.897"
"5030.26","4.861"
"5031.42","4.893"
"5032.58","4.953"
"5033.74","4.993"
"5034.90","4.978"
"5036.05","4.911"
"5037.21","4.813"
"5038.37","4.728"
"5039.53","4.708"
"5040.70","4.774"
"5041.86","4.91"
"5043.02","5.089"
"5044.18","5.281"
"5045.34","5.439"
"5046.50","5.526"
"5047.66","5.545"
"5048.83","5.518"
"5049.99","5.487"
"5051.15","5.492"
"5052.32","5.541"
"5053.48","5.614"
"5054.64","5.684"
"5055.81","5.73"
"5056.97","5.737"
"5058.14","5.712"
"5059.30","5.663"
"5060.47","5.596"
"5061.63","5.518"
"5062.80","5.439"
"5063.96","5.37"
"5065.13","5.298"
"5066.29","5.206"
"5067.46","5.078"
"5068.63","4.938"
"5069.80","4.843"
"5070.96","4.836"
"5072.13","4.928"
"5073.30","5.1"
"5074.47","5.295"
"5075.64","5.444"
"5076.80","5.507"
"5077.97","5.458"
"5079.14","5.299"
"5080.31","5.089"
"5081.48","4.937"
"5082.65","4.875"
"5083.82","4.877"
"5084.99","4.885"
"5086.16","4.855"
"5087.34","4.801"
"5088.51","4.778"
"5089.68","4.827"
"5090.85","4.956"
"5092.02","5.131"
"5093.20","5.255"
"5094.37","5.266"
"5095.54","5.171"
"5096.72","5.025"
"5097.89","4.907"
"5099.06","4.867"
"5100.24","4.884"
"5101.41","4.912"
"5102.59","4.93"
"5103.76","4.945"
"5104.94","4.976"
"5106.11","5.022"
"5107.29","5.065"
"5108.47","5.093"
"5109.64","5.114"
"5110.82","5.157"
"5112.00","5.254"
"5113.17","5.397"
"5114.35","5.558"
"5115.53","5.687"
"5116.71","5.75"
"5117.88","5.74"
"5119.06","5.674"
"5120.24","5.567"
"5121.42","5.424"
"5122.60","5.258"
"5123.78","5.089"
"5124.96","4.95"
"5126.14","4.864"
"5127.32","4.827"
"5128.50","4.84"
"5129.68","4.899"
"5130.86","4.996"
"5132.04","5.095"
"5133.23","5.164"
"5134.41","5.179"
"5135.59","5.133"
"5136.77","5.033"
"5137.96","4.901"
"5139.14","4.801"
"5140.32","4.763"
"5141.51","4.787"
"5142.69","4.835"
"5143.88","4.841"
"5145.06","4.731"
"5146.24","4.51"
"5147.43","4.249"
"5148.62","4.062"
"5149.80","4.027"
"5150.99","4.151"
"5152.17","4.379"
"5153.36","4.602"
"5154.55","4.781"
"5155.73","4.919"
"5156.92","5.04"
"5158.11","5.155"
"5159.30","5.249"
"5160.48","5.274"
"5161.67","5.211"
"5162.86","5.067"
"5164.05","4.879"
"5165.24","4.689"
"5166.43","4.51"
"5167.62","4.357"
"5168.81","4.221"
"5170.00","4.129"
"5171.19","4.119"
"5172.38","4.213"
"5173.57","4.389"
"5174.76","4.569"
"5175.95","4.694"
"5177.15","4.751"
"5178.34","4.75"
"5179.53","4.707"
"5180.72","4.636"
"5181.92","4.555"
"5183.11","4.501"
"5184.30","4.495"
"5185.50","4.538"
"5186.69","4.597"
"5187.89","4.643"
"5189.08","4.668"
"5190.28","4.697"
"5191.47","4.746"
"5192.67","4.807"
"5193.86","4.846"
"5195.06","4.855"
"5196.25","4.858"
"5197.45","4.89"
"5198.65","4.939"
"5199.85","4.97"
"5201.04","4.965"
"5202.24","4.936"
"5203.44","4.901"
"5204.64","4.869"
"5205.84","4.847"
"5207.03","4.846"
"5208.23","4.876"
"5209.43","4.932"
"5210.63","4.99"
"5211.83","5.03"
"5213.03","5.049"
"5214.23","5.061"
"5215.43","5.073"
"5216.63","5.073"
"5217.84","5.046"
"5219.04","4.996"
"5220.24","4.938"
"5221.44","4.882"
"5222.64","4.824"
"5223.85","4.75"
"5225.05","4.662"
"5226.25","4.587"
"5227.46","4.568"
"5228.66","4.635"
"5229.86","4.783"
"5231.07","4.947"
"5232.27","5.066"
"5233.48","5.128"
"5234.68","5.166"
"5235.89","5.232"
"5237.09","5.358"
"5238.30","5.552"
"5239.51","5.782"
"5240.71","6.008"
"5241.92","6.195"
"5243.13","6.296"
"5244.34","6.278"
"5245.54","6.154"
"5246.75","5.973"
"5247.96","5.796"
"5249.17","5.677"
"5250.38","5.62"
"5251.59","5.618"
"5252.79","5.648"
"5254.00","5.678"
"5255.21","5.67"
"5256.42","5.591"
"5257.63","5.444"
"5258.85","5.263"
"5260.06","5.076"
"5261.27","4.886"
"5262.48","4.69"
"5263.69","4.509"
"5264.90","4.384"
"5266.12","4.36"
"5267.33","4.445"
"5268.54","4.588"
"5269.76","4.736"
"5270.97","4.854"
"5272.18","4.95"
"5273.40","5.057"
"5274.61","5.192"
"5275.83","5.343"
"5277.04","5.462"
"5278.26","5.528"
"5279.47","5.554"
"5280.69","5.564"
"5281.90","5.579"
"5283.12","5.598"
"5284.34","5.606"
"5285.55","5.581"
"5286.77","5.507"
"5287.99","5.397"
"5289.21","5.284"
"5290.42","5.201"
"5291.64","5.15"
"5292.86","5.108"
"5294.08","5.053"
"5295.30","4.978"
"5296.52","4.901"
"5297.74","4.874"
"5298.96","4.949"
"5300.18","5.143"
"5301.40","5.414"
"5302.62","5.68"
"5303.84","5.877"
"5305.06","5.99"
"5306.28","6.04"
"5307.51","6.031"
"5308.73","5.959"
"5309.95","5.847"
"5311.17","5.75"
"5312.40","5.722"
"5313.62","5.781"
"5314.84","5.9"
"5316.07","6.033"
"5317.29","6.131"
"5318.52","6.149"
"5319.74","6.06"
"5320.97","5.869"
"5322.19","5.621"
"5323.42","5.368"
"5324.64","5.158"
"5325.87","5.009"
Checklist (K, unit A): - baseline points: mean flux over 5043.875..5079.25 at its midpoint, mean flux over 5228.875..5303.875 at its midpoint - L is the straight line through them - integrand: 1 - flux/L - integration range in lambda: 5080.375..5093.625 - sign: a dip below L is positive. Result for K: 1.1 A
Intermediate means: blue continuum 5.39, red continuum 5.31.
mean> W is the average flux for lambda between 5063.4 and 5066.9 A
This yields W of 5.29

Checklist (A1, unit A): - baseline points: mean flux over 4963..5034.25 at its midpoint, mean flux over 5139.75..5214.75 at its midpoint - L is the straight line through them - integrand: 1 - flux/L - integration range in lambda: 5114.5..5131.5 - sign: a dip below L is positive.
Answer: -1.3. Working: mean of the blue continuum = 5.24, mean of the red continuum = 4.72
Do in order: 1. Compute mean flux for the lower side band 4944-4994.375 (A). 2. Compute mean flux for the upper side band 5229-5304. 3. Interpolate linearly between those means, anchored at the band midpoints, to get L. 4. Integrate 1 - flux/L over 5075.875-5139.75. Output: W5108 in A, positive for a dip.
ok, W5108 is 3.34 A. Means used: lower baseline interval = 5.46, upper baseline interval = 5.32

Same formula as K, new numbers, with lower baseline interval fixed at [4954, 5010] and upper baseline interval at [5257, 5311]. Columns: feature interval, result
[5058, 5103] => 2.1 A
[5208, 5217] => 0.5 A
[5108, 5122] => -0.3 A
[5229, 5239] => 0.2 A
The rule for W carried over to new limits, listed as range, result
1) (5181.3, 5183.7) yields 4.52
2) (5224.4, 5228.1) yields 4.61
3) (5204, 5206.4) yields 4.85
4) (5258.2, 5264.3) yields 4.89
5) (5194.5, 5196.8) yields 4.87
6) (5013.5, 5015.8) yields 4.54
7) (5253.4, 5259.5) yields 5.52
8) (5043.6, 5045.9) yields 5.36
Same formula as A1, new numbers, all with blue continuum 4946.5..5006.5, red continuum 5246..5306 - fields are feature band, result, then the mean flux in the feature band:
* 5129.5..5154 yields 2.9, 4.72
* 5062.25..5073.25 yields 0.6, 5.1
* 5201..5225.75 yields 1.8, 4.93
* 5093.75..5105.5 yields 0.8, 4.99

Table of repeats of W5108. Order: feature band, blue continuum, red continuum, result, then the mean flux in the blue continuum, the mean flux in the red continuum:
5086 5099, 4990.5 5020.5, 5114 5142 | 0.40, 5.14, 5.16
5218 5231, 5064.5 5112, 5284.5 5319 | 1.43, 5.05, 5.55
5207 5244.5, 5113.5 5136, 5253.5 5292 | 0.46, 5.25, 5.18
